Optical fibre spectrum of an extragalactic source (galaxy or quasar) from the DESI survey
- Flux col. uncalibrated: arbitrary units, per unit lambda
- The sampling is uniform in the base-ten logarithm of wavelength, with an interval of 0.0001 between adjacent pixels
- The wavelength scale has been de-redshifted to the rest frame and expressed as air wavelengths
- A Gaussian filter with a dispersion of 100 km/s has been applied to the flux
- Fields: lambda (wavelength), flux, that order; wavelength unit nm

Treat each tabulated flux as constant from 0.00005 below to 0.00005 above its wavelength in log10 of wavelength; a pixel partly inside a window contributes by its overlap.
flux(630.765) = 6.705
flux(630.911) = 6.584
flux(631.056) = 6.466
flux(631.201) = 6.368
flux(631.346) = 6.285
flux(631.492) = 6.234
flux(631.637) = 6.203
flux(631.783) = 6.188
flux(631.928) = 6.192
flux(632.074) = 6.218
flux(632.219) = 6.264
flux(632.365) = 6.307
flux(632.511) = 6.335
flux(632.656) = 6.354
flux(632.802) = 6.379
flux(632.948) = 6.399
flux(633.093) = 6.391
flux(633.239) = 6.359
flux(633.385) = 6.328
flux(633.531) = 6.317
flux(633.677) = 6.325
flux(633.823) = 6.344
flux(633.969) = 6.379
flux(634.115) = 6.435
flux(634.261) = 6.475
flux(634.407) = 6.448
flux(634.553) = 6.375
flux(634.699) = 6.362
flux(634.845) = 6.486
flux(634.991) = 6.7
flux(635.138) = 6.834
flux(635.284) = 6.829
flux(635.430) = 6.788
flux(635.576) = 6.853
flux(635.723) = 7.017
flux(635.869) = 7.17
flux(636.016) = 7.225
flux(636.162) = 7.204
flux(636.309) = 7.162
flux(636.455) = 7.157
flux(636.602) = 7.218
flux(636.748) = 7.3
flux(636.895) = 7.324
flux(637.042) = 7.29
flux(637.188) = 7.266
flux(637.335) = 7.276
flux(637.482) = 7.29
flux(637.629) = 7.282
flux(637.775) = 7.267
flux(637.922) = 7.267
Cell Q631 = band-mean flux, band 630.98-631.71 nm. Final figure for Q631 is 6.32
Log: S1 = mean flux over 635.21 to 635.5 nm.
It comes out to 6.82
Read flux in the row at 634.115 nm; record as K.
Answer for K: 6.435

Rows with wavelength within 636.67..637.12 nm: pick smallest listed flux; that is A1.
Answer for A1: 7.29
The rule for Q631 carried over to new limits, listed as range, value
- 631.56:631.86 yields 6.2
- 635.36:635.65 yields 6.81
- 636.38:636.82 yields 7.24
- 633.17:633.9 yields 6.33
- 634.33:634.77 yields 6.4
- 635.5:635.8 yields 6.94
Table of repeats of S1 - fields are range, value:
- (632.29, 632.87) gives 6.34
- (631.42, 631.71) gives 6.22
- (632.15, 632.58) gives 6.29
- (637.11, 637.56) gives 7.28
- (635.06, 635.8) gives 6.86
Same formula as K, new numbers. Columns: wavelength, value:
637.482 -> 7.29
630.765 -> 6.705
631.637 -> 6.203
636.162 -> 7.204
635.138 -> 6.834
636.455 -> 7.157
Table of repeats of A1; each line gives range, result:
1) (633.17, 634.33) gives 6.317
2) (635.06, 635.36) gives 6.829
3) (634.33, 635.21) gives 6.362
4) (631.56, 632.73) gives 6.188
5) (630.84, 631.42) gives 6.285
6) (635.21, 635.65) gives 6.788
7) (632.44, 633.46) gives 6.328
